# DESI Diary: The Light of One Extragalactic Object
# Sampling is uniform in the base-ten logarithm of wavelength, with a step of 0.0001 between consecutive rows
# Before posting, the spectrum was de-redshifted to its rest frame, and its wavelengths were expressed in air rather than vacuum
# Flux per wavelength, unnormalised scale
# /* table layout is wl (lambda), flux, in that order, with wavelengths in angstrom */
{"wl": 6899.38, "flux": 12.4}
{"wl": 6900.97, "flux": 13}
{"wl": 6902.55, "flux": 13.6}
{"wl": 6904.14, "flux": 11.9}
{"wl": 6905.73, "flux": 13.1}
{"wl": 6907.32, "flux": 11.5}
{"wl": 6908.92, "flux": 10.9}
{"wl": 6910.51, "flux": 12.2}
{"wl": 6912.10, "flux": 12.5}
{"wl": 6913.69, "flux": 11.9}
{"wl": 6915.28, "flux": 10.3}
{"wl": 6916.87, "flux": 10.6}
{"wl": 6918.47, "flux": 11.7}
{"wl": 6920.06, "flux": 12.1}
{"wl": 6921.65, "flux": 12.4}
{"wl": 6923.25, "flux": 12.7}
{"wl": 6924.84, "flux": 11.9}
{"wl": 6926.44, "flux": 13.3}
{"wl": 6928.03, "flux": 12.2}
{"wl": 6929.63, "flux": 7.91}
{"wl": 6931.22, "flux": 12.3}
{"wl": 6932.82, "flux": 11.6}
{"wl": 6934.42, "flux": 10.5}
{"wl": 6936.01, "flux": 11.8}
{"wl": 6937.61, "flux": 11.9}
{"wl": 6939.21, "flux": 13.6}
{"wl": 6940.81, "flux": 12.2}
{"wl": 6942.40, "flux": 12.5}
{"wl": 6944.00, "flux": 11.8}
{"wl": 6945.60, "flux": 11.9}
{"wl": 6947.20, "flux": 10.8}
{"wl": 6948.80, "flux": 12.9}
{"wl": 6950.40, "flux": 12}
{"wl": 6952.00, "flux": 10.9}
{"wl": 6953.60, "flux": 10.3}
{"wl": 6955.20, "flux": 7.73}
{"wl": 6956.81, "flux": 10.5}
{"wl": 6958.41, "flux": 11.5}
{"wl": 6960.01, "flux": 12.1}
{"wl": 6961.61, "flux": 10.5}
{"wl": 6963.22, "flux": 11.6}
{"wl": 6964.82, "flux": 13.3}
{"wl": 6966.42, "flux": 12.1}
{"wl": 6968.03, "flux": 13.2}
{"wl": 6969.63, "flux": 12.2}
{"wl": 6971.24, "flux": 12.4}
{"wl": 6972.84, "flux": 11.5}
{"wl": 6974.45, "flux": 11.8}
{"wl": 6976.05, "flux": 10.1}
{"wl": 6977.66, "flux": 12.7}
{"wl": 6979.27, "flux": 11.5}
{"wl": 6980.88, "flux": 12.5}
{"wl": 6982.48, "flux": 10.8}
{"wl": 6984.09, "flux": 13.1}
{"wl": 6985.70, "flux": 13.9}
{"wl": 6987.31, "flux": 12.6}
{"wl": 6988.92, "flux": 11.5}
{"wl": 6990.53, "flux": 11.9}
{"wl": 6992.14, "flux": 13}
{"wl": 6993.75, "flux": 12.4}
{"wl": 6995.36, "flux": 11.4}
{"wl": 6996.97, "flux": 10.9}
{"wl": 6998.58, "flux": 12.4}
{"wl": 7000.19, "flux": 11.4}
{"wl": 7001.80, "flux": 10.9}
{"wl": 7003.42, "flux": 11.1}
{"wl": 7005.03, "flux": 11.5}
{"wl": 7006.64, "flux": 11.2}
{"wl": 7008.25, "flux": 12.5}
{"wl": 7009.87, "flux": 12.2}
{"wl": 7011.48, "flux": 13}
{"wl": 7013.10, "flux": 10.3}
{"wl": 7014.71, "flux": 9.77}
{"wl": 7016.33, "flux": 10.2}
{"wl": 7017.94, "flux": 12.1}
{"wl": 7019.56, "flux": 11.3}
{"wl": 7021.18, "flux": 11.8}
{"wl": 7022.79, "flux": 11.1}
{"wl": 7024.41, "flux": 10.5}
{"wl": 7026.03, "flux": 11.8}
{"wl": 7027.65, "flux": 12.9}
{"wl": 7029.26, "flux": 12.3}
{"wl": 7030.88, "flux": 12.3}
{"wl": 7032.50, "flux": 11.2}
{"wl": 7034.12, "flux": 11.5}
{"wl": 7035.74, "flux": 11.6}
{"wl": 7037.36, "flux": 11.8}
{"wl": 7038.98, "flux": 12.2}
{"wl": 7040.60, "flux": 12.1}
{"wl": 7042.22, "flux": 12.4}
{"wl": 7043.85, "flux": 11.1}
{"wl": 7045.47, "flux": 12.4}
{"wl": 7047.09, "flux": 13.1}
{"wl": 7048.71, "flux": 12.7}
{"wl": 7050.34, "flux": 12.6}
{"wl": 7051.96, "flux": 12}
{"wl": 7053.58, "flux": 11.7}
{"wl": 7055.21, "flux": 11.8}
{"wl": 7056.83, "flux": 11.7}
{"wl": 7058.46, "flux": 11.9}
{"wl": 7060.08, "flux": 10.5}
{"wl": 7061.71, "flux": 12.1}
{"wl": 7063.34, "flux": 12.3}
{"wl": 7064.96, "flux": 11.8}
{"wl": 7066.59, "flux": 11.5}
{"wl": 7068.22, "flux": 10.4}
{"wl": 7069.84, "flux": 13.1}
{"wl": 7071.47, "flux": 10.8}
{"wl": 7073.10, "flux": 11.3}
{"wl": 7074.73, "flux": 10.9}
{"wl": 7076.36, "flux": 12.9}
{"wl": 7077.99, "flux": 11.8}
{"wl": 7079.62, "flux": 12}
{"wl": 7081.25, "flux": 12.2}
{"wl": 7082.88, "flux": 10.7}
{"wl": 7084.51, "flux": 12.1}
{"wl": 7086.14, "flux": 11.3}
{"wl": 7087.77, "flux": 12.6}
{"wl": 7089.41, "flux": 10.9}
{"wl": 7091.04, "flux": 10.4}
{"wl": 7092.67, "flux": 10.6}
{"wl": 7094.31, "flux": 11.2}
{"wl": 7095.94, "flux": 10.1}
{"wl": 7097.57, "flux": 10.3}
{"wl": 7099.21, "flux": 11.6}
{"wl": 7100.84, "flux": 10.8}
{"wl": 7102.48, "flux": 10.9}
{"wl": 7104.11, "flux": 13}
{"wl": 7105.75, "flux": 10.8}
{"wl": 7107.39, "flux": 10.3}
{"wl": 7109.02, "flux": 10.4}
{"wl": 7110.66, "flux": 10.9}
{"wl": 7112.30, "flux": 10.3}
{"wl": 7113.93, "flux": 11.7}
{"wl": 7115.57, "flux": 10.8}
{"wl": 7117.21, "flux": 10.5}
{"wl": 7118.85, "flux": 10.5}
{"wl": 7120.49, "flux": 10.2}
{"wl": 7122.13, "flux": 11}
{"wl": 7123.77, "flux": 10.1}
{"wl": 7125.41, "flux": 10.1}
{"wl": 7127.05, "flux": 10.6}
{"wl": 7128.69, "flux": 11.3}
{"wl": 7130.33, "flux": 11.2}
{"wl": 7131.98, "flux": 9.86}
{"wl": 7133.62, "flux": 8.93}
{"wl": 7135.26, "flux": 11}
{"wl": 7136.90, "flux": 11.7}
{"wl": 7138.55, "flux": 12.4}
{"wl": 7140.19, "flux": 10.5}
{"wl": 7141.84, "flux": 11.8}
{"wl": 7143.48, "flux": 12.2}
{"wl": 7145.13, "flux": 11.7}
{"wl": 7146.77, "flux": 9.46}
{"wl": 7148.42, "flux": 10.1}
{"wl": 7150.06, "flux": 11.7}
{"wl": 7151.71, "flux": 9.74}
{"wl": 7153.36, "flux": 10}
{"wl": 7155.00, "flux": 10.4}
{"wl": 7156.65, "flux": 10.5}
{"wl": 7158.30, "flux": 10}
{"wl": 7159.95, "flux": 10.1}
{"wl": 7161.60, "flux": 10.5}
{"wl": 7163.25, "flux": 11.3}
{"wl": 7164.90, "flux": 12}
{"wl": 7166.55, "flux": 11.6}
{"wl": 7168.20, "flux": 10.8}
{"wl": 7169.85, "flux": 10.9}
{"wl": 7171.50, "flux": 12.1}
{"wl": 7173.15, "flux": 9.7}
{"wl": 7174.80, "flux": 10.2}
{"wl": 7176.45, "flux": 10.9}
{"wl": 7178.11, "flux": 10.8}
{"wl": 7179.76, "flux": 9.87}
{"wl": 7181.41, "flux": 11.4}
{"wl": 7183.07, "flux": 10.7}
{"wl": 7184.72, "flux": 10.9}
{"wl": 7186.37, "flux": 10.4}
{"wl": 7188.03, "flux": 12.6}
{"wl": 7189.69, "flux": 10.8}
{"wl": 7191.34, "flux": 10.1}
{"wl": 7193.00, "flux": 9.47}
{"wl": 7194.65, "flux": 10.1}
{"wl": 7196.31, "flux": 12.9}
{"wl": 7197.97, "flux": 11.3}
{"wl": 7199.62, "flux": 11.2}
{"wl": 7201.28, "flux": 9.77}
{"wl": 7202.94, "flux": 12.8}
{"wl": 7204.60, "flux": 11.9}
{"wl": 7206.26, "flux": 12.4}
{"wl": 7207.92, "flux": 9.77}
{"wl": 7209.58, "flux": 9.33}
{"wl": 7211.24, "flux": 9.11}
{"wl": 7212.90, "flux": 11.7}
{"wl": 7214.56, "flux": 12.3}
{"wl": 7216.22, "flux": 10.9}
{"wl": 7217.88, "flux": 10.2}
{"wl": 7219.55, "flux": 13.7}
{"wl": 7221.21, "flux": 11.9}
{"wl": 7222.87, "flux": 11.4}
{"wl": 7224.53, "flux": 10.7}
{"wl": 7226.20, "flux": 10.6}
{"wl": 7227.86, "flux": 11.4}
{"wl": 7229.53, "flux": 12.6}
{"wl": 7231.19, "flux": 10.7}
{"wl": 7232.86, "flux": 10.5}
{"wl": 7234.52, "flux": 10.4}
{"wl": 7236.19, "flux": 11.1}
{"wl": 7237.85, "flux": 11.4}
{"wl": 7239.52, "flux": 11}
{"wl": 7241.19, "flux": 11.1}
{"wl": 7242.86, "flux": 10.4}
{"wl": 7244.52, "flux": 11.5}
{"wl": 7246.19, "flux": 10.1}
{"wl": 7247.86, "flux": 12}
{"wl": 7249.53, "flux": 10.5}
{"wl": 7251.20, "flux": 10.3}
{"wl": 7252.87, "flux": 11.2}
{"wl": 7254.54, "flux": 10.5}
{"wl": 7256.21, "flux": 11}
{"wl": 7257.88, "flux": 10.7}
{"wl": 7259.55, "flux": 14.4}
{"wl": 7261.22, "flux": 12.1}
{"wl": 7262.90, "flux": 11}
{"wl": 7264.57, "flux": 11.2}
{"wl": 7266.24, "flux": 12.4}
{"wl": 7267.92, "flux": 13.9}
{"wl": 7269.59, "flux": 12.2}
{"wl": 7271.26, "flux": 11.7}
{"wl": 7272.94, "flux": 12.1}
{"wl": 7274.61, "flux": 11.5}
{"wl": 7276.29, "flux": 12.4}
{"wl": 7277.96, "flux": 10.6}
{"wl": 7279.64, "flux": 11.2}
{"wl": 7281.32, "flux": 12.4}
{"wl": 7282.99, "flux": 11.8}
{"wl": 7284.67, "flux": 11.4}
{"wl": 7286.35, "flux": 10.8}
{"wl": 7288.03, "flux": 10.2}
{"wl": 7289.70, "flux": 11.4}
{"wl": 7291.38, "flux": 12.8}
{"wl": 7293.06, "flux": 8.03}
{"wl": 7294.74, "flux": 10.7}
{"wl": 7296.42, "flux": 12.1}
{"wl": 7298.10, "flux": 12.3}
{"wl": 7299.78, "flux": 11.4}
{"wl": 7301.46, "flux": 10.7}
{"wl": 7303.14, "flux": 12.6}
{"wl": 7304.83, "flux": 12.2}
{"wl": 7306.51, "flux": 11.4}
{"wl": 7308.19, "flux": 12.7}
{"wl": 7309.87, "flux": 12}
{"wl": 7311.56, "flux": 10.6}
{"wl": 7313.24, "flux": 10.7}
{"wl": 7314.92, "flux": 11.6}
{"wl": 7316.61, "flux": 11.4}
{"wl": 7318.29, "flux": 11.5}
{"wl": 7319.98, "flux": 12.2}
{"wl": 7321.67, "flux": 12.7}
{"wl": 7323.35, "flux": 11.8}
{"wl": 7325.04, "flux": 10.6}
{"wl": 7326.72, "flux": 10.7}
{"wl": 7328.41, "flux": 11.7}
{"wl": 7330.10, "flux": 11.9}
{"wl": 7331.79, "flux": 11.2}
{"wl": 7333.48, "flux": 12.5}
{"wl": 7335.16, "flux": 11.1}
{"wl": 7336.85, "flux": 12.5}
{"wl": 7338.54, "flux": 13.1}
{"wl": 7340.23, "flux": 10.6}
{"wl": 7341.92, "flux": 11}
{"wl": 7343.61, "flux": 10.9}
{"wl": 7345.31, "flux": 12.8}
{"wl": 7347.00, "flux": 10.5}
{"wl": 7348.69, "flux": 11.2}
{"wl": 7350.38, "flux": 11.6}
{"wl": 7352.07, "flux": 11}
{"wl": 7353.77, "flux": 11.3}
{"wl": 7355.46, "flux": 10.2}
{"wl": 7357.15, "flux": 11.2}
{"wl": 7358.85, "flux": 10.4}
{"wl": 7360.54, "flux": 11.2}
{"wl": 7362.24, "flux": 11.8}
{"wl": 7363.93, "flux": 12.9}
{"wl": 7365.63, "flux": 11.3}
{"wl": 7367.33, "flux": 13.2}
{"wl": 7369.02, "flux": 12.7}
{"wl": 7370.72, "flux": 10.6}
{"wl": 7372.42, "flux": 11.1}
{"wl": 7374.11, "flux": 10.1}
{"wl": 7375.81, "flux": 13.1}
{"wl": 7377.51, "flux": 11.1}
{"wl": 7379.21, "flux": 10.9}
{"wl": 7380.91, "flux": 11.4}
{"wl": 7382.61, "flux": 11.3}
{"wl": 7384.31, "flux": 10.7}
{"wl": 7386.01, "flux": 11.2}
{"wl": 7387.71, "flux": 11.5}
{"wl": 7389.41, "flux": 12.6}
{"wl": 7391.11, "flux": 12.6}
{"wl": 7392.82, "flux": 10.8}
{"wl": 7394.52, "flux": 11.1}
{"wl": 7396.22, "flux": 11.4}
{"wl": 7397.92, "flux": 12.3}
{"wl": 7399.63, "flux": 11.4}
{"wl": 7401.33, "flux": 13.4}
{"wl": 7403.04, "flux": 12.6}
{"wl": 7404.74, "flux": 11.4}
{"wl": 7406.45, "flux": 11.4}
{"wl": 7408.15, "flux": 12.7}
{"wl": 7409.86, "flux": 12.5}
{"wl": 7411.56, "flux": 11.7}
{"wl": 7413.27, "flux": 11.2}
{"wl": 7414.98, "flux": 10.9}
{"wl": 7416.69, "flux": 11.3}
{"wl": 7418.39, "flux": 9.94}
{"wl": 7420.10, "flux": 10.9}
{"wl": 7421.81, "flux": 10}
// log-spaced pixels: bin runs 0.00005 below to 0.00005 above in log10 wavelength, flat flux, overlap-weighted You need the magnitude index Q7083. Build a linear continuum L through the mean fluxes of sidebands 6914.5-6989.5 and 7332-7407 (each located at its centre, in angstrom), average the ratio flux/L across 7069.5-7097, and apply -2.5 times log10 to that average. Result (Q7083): 0.024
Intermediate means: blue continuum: 11.7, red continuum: 11.6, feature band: 11.4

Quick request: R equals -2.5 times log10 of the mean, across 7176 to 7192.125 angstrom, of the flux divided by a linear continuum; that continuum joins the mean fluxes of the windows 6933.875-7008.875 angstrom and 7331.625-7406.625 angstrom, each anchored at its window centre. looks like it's 0.078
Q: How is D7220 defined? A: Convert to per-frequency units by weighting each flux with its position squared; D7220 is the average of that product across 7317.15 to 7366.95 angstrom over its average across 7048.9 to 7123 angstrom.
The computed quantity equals 1.1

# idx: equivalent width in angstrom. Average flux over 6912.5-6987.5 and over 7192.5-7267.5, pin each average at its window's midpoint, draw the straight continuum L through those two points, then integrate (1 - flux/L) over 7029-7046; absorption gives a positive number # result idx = -0.5 angstrom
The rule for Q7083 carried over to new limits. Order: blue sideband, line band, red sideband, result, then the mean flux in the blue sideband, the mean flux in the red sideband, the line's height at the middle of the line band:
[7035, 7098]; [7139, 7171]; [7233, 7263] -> 0.056 mag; 11.7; 11.1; 11.4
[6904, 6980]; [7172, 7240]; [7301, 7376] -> 0.057 mag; 11.7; 11.5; 11.6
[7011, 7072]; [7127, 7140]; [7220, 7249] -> 0.056 mag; 11.7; 11.1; 11.4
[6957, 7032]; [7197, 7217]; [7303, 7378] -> 0.057 mag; 11.8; 11.6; 11.6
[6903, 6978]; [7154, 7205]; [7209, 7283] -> 0.053 mag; 11.7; 11.4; 11.4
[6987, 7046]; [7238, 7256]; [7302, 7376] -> 0.069 mag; 11.7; 11.6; 11.6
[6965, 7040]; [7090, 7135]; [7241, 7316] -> 0.096 mag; 11.8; 11.5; 11.7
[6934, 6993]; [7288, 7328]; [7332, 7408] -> 0.014 mag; 11.8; 11.6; 11.6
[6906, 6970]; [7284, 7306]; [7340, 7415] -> 0.027 mag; 11.7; 11.5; 11.6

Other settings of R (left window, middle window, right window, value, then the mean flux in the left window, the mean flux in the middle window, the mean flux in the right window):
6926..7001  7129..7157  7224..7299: 0.07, 11.8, 10.8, 11.3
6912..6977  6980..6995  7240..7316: -0.07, 11.6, 12.4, 11.5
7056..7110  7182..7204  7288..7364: 0.04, 11.4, 11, 11.5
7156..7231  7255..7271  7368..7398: -0.08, 11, 12.1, 11.5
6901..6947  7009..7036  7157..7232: 0.00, 11.9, 11.5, 11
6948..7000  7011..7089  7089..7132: -0.05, 11.8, 11.7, 10.8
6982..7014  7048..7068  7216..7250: -0.01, 11.9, 11.8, 11.2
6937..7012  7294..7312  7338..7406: -0.01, 11.8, 11.7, 11.5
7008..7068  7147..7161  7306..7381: 0.14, 11.8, 10.3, 11.5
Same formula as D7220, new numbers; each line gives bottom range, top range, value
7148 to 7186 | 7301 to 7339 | 1.14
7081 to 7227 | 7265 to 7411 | 1.12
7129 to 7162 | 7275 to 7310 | 1.12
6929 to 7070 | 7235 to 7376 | 1.07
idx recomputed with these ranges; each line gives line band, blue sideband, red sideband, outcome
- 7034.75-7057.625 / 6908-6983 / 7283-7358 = -1.0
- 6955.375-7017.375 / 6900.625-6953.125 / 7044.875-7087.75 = 0.7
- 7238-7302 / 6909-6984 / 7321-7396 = 0.7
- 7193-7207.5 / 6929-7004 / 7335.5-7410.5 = 0.3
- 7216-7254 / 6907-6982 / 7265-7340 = 1.7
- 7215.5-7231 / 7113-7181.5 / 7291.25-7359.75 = -0.6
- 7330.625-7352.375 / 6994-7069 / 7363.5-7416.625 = 0.3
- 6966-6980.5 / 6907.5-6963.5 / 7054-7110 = -0.6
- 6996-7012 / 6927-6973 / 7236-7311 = -0.2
